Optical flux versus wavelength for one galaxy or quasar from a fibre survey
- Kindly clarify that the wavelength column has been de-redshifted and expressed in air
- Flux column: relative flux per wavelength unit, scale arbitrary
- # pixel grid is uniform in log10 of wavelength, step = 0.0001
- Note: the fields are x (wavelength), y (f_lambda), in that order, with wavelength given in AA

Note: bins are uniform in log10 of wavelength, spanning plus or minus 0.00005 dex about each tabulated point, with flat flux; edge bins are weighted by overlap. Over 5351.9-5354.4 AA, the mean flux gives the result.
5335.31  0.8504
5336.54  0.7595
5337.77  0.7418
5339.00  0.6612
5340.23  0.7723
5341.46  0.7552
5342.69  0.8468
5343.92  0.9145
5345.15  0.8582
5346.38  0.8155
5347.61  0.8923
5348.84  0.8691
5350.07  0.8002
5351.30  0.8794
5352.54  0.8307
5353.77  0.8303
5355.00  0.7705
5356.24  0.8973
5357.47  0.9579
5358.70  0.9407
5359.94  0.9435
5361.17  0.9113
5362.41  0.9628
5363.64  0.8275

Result 0.83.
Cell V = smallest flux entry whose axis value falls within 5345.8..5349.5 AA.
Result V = 0.8155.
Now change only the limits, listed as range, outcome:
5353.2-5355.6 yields 0.7705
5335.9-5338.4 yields 0.7418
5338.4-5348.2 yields 0.6612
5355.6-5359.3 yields 0.8973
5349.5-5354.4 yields 0.8002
